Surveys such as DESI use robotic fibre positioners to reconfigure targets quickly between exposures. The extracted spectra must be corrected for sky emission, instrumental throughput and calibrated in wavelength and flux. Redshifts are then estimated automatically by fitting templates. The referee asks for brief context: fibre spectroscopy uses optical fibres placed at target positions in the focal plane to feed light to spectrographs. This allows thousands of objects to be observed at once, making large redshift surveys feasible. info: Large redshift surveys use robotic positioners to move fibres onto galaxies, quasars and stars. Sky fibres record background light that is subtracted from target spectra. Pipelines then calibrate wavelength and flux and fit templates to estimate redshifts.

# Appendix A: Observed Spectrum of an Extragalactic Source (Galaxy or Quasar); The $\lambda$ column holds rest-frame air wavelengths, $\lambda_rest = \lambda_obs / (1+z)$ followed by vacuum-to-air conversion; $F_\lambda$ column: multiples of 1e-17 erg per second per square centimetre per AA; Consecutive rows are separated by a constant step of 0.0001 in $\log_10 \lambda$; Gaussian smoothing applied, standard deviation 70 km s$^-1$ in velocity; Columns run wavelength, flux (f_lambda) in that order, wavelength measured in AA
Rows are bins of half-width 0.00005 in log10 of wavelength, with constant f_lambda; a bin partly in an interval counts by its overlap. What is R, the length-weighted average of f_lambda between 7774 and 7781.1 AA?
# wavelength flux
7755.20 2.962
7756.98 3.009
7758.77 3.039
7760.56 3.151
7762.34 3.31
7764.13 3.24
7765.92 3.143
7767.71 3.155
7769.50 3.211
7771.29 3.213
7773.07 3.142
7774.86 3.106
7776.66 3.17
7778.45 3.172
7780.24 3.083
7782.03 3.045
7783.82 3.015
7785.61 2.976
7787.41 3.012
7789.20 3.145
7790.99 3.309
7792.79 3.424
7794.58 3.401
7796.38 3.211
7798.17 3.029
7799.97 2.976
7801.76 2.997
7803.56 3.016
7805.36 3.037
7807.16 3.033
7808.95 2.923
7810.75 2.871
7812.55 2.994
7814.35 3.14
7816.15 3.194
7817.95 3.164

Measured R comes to 3.13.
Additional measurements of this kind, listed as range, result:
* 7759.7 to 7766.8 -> 3.21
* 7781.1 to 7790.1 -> 3.04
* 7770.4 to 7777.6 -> 3.16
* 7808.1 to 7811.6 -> 2.9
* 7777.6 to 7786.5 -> 3.06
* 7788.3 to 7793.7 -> 3.3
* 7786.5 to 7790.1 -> 3.08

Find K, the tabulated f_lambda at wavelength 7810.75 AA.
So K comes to 2.871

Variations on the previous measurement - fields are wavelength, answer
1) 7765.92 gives 3.143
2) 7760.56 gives 3.151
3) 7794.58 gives 3.401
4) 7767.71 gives 3.155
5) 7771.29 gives 3.213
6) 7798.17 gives 3.029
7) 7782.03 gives 3.045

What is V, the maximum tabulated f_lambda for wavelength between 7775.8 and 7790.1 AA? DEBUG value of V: 3.172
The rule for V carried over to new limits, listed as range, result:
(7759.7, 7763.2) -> 3.31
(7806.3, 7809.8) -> 3.033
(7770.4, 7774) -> 3.213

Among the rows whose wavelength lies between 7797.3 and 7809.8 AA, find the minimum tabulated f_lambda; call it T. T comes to 2.923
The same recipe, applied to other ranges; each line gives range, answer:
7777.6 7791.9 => 2.976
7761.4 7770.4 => 3.143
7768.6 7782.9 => 3.045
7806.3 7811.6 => 2.871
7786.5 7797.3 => 3.012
